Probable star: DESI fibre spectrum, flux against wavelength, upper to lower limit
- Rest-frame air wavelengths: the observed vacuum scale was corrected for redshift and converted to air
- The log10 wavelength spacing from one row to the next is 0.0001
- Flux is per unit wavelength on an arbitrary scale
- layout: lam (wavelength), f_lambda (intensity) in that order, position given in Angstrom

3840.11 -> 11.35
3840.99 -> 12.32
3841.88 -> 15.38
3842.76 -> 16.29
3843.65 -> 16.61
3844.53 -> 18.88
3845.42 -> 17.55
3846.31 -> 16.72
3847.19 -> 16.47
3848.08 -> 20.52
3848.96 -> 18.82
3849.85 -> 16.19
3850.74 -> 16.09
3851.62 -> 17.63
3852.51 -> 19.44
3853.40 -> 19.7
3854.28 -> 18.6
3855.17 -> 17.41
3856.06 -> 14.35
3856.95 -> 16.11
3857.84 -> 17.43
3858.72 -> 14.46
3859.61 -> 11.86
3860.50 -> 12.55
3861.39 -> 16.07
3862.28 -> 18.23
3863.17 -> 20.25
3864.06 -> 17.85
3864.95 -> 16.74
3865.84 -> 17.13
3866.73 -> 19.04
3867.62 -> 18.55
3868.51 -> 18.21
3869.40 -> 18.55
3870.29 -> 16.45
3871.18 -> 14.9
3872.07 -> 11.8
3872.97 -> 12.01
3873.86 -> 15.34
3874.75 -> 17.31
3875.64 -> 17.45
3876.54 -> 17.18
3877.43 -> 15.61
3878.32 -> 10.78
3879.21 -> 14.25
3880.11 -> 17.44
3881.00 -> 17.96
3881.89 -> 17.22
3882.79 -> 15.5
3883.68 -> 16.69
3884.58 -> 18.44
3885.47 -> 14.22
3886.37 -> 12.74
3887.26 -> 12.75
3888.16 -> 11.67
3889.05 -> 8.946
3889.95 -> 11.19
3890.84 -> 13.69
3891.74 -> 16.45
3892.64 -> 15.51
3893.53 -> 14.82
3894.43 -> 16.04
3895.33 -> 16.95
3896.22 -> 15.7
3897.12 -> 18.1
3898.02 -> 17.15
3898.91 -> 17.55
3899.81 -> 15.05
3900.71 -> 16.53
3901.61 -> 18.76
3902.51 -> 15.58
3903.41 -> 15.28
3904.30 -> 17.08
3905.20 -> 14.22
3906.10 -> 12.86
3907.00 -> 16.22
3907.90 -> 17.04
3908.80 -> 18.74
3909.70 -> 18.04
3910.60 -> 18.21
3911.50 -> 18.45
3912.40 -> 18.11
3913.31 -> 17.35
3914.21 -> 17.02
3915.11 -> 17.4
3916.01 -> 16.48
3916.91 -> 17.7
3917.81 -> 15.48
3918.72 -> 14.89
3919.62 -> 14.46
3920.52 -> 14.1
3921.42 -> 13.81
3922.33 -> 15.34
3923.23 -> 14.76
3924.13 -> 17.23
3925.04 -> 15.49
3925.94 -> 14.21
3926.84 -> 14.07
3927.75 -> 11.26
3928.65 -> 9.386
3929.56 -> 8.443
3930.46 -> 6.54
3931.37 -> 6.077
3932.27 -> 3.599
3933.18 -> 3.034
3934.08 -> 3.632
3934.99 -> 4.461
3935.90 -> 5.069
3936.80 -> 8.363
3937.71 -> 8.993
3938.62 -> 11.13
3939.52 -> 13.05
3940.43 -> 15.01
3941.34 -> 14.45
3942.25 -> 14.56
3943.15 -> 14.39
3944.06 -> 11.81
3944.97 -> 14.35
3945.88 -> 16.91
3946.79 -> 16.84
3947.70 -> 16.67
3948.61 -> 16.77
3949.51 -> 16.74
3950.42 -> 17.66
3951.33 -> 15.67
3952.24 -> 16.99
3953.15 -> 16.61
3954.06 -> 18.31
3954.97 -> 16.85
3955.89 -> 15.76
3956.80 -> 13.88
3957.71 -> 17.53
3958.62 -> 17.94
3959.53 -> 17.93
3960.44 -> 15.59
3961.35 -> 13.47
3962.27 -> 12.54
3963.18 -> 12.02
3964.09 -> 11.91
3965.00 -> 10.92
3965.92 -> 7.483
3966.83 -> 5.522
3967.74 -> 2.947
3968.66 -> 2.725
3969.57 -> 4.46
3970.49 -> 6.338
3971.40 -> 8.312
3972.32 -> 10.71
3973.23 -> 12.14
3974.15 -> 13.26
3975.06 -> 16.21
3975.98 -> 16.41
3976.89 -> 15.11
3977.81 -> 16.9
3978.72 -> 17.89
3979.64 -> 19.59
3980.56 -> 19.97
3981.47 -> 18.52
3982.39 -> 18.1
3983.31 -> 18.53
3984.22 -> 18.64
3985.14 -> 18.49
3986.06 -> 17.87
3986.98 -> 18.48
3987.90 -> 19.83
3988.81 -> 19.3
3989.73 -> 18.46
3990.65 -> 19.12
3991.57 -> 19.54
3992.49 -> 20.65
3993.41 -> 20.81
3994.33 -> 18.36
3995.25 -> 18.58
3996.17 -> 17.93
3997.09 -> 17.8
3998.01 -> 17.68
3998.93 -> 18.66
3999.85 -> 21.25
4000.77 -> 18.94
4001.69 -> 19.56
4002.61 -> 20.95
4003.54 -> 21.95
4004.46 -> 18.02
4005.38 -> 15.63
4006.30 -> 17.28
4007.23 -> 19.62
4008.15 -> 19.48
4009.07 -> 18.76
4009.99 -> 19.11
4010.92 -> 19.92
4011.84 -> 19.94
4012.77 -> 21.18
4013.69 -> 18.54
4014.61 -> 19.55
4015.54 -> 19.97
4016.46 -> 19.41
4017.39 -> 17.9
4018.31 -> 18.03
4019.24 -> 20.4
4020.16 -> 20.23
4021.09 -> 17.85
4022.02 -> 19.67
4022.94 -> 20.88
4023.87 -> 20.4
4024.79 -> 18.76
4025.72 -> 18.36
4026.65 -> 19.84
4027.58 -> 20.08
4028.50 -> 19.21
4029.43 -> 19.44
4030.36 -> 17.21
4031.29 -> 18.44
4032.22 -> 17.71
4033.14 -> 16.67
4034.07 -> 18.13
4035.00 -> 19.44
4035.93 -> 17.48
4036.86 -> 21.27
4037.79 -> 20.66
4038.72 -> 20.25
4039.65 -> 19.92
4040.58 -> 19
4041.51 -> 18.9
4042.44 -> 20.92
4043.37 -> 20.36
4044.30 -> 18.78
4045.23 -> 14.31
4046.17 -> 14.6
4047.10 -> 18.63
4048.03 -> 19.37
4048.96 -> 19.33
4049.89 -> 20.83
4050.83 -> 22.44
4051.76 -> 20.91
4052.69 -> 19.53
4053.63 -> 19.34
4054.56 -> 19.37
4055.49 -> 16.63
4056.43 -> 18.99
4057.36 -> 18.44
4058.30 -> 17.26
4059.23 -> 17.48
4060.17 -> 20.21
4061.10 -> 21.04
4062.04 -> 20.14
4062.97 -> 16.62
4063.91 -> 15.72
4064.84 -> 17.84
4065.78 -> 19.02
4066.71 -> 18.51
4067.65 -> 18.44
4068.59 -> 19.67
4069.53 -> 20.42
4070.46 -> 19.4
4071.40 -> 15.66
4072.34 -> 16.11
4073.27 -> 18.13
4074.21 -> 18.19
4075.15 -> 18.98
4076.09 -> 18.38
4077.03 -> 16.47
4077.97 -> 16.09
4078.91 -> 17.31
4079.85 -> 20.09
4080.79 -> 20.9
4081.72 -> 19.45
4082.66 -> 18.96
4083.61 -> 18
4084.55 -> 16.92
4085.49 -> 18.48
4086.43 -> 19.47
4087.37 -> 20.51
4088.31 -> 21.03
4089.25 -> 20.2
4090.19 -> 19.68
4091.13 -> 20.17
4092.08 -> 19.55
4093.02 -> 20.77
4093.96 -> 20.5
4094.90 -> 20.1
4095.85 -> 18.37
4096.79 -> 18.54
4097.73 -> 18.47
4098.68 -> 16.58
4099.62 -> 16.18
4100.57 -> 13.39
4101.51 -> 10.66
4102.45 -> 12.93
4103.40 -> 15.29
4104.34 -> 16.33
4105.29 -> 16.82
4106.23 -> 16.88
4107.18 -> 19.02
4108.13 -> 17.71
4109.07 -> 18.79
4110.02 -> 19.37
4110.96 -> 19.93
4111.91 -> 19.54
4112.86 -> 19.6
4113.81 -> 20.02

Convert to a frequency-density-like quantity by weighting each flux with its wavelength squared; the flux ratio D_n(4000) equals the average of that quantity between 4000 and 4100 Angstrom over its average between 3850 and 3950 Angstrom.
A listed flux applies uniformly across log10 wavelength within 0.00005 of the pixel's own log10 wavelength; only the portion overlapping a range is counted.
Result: 1.4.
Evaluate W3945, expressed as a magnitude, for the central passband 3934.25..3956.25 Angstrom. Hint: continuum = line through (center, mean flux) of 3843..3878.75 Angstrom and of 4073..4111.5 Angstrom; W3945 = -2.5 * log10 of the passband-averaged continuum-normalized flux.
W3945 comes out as 0.23 mag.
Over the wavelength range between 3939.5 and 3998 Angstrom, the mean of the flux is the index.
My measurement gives 15.3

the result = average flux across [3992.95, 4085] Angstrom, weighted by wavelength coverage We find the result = 18.9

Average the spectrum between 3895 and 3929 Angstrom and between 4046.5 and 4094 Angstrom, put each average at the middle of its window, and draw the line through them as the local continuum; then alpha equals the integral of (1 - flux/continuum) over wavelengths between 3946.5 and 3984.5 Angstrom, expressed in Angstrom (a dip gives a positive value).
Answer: 6.1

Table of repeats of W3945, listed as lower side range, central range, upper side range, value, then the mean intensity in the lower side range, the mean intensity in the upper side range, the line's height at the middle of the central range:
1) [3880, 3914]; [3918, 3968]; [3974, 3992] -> 0.319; 15.9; 18.1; 17.1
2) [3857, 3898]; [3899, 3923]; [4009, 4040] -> 0.008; 15.6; 19.3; 16.4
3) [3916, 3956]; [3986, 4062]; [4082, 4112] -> -0.211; 13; 18.1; 15.8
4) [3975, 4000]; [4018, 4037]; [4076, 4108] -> -0.039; 18.5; 18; 18.3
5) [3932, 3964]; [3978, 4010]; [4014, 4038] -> -0.133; 13.4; 19.1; 16.8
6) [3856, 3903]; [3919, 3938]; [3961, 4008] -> 0.478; 15.7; 15.8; 15.8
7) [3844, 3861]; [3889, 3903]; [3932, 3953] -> -0.073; 16.9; 12.3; 14.7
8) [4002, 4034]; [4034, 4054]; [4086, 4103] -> -0.029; 19.1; 18.2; 18.8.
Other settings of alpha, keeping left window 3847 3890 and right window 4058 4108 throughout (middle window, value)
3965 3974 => 5.2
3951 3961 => 0.2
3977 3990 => -1.0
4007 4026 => -2.1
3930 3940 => 6.0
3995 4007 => -1.0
